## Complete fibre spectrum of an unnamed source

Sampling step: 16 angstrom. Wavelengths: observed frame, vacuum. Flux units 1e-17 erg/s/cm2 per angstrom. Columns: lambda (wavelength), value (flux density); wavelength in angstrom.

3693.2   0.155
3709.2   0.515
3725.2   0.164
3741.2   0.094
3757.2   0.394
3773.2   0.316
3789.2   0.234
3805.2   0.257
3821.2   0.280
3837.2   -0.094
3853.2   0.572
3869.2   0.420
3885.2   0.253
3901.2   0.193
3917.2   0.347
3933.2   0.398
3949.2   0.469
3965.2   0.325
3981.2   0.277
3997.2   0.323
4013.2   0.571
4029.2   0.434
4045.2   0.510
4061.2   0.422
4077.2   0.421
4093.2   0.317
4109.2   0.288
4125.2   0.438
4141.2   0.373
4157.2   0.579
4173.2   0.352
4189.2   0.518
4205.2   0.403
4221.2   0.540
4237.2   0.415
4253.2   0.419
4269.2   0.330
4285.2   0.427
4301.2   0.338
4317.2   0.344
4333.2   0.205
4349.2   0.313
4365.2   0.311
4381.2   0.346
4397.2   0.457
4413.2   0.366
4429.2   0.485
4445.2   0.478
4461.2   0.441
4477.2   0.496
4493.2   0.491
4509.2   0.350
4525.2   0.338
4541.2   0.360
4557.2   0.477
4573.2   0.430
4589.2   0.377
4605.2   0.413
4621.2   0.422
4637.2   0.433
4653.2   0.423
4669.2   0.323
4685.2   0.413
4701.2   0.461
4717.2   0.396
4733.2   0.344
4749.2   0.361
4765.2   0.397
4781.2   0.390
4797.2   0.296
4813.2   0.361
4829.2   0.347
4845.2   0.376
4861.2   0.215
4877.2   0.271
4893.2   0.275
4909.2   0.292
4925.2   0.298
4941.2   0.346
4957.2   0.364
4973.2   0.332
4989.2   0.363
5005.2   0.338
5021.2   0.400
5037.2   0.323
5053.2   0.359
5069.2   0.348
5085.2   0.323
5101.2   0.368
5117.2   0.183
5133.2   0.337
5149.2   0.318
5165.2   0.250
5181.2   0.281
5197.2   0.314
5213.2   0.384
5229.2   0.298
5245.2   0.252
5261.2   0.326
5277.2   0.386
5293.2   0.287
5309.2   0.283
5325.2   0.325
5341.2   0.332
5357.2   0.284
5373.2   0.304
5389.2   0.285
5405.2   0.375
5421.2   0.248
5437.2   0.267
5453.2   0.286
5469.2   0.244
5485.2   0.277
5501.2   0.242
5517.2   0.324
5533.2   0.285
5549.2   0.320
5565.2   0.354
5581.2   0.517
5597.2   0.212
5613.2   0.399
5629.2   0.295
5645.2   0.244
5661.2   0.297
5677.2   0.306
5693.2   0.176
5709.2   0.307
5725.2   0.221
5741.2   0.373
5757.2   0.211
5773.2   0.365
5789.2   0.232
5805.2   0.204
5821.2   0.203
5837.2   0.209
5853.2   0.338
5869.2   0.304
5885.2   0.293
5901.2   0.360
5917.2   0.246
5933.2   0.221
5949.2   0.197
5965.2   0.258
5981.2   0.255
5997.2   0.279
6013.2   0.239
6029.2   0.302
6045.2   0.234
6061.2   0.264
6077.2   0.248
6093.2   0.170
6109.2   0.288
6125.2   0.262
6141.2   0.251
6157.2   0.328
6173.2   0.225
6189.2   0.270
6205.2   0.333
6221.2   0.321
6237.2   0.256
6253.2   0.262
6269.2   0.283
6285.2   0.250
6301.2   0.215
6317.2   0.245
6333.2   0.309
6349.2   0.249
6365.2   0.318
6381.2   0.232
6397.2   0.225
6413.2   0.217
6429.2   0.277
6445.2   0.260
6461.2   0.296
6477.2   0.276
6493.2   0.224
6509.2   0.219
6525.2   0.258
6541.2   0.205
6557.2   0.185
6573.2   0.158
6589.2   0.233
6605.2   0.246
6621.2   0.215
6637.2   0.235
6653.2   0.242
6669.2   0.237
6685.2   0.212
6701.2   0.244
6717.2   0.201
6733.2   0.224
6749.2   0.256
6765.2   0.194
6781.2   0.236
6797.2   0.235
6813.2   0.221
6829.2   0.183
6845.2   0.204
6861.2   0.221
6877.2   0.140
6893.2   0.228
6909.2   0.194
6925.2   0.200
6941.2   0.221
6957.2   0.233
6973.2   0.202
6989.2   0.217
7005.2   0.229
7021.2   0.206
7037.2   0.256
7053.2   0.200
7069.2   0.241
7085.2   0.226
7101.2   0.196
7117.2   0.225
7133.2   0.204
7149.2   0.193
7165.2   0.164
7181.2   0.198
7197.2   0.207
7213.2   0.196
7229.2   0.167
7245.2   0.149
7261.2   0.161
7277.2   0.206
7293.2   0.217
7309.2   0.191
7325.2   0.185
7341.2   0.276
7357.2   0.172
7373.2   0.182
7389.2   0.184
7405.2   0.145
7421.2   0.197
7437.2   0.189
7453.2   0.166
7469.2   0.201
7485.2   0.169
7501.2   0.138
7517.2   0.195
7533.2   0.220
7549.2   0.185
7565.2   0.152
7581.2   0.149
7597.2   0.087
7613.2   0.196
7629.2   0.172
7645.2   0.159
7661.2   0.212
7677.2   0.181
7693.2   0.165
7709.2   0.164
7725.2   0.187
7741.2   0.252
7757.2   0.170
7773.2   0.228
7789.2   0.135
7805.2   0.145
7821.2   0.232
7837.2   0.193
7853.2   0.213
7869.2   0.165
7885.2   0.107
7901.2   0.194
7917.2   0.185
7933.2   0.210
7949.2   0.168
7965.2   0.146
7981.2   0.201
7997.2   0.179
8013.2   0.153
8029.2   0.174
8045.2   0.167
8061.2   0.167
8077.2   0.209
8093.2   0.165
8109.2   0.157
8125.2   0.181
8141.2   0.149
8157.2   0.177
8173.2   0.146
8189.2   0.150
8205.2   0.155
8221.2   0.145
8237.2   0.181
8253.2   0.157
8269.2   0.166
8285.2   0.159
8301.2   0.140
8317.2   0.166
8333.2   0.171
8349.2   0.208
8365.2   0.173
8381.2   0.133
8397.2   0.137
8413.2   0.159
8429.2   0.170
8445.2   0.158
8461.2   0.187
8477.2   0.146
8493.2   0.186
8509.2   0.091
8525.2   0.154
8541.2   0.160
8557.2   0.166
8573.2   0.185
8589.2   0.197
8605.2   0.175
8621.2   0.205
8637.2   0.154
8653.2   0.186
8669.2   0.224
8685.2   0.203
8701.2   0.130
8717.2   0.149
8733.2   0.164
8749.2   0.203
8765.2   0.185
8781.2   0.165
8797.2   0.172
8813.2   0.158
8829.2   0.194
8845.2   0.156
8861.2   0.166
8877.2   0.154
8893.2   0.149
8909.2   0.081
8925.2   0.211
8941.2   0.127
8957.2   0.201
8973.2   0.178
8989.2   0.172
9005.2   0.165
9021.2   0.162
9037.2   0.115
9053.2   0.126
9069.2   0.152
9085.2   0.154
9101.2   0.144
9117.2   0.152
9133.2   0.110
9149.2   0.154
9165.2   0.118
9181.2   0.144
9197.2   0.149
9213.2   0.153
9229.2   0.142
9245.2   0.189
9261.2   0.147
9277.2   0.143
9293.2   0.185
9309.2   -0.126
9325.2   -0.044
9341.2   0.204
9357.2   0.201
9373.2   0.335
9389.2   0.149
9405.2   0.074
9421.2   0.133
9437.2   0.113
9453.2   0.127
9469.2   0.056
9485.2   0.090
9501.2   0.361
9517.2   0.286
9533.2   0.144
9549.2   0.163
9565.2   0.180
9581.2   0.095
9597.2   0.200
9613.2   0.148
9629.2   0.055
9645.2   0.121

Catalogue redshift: 0.000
